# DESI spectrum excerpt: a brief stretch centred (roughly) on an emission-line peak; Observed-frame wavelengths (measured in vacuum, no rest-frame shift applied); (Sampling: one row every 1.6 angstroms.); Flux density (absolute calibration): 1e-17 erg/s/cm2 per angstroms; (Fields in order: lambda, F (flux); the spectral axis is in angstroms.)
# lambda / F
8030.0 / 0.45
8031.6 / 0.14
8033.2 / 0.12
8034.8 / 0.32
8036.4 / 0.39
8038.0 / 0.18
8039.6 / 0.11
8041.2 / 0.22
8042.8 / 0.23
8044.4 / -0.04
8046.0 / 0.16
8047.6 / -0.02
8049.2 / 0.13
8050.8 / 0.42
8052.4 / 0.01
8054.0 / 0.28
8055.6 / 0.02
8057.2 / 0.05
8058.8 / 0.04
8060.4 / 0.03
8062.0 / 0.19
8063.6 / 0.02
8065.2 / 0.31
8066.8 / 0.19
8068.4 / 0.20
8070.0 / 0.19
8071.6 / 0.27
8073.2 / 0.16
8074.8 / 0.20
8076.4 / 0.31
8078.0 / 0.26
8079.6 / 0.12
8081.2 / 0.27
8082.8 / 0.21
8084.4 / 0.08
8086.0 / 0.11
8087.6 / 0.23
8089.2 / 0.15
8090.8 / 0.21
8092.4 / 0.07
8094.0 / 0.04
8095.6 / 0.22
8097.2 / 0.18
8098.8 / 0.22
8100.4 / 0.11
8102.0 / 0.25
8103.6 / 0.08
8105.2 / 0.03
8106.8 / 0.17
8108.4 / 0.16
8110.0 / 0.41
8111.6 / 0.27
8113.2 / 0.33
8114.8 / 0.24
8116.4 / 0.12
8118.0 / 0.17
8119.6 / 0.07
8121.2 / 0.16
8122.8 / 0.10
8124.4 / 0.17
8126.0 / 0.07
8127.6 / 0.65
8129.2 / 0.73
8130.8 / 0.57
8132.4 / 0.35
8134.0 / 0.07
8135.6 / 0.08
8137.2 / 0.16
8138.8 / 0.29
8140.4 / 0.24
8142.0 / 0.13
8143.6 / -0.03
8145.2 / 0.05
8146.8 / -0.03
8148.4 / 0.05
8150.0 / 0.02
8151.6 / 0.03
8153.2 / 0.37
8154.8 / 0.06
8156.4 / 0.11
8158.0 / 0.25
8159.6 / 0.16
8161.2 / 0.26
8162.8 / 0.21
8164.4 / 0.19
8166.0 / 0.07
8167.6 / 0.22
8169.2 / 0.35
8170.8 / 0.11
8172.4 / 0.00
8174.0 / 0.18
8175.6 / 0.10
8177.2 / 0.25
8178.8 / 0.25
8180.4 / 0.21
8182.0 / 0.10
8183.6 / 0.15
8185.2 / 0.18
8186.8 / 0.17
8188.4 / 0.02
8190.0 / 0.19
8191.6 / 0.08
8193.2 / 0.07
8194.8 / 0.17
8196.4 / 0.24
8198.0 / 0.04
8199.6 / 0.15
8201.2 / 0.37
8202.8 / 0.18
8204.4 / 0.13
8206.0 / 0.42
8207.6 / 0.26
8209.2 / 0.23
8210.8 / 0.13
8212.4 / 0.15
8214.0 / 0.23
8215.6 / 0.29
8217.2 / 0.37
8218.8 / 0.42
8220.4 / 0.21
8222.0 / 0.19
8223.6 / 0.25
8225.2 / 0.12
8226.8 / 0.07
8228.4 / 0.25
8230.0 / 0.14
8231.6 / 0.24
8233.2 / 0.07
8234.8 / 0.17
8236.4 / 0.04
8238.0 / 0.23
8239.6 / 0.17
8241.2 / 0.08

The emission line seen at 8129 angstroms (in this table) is H-gamma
